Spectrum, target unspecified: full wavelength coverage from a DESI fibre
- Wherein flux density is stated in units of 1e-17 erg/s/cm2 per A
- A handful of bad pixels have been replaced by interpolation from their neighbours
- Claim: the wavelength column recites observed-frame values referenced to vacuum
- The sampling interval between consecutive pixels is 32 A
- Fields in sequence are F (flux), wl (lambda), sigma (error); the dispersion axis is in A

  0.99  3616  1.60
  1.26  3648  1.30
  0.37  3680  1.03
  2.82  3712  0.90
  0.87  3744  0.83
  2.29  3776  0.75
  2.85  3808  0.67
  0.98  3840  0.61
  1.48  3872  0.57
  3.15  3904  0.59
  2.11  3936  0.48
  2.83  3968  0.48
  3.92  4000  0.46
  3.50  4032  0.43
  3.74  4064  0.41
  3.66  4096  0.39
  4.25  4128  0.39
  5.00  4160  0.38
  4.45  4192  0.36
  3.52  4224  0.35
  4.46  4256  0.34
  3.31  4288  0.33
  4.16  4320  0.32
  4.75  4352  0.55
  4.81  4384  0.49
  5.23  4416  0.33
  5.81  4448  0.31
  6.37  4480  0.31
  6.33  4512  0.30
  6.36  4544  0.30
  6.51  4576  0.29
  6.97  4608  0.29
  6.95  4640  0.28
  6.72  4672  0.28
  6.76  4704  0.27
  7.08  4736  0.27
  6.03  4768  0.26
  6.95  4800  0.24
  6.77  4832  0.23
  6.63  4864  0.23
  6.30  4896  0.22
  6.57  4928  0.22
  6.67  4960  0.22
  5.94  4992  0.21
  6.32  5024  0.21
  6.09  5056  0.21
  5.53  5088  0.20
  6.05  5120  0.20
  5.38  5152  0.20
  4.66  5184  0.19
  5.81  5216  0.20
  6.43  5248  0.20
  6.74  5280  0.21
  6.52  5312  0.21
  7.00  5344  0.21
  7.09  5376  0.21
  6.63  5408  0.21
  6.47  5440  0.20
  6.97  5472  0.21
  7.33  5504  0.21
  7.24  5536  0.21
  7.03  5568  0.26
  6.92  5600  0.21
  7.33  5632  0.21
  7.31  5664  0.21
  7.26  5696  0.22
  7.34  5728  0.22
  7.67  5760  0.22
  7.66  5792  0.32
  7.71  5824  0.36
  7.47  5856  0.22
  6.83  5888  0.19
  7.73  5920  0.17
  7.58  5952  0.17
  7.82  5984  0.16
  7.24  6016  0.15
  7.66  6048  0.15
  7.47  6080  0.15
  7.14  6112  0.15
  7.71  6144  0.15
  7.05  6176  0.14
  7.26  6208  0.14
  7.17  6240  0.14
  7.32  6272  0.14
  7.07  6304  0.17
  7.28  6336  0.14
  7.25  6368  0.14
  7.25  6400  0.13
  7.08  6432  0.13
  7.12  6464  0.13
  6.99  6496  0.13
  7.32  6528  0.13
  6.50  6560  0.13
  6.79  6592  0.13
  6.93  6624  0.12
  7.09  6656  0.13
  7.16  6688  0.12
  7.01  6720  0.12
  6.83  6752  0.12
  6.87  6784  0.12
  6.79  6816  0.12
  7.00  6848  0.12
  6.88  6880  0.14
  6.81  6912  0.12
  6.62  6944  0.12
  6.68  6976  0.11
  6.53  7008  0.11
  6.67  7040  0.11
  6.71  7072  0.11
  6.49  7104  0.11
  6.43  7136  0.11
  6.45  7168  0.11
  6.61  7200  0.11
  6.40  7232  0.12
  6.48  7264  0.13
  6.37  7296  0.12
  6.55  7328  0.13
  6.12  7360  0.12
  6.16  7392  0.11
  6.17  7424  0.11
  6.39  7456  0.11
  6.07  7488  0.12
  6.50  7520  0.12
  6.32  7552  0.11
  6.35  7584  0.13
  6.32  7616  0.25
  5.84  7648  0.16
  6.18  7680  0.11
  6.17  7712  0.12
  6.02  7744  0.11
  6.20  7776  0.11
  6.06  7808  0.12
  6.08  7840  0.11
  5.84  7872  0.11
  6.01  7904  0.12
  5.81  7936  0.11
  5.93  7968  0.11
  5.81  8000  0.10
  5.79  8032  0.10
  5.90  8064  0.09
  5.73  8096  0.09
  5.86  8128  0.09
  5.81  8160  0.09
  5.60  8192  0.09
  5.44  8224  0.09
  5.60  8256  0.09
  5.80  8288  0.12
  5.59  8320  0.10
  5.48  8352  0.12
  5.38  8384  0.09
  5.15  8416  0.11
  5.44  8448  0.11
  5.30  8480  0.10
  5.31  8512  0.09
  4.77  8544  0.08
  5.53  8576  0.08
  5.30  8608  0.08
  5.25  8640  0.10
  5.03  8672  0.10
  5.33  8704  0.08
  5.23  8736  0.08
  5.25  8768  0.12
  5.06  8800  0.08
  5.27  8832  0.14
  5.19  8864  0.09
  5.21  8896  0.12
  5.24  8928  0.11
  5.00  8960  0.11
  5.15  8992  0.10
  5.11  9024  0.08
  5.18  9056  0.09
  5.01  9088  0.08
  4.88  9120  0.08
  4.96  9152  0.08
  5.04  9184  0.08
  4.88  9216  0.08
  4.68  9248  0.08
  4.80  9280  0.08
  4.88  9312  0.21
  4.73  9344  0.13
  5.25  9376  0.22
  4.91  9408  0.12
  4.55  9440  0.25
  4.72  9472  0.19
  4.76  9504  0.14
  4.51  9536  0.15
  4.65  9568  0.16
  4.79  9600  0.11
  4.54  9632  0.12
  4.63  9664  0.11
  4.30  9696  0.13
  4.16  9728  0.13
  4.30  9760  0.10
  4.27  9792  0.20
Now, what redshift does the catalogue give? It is 0.00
